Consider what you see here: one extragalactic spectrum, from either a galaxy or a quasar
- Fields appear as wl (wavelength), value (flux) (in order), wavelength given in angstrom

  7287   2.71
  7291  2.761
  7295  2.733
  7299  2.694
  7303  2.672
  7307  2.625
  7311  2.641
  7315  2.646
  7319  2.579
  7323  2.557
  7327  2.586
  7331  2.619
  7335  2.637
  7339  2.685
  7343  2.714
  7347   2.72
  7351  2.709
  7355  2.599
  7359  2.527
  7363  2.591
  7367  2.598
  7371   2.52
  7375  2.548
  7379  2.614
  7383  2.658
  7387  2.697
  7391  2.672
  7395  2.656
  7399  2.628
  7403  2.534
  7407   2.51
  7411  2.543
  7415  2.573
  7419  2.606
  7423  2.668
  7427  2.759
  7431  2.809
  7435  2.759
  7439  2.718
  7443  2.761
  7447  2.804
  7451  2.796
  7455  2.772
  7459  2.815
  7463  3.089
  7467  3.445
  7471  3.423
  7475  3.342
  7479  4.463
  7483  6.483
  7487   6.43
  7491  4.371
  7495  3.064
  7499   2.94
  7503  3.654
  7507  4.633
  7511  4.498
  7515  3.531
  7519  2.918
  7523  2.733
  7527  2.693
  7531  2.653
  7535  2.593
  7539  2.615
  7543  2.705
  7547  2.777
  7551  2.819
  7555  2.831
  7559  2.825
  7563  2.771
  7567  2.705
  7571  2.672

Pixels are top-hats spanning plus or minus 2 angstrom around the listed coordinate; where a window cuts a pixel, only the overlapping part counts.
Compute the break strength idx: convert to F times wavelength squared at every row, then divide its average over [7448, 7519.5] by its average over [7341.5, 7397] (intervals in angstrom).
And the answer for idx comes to 1.50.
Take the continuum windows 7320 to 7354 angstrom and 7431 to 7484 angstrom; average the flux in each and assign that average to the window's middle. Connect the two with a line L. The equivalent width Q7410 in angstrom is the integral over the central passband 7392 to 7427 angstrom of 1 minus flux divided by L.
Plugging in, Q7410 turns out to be 4.9 angstrom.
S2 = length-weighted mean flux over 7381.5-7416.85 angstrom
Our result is 2.61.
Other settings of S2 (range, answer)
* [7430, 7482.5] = 3.18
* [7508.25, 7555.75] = 2.98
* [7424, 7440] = 2.76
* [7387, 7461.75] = 2.69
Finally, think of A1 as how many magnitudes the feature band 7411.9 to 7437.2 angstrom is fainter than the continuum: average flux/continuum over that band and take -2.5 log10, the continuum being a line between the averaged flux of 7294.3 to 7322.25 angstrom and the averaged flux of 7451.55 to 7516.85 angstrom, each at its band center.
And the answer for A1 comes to 0.281 mag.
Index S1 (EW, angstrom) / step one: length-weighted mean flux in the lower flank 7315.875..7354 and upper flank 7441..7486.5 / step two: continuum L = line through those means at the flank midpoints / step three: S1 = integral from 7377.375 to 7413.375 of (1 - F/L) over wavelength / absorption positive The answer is 5.4 angstrom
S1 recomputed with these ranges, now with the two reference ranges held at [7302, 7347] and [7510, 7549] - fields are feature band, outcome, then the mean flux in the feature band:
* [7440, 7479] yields -3.58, 3.09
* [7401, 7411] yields 0.83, 2.53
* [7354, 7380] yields 1.24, 2.57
